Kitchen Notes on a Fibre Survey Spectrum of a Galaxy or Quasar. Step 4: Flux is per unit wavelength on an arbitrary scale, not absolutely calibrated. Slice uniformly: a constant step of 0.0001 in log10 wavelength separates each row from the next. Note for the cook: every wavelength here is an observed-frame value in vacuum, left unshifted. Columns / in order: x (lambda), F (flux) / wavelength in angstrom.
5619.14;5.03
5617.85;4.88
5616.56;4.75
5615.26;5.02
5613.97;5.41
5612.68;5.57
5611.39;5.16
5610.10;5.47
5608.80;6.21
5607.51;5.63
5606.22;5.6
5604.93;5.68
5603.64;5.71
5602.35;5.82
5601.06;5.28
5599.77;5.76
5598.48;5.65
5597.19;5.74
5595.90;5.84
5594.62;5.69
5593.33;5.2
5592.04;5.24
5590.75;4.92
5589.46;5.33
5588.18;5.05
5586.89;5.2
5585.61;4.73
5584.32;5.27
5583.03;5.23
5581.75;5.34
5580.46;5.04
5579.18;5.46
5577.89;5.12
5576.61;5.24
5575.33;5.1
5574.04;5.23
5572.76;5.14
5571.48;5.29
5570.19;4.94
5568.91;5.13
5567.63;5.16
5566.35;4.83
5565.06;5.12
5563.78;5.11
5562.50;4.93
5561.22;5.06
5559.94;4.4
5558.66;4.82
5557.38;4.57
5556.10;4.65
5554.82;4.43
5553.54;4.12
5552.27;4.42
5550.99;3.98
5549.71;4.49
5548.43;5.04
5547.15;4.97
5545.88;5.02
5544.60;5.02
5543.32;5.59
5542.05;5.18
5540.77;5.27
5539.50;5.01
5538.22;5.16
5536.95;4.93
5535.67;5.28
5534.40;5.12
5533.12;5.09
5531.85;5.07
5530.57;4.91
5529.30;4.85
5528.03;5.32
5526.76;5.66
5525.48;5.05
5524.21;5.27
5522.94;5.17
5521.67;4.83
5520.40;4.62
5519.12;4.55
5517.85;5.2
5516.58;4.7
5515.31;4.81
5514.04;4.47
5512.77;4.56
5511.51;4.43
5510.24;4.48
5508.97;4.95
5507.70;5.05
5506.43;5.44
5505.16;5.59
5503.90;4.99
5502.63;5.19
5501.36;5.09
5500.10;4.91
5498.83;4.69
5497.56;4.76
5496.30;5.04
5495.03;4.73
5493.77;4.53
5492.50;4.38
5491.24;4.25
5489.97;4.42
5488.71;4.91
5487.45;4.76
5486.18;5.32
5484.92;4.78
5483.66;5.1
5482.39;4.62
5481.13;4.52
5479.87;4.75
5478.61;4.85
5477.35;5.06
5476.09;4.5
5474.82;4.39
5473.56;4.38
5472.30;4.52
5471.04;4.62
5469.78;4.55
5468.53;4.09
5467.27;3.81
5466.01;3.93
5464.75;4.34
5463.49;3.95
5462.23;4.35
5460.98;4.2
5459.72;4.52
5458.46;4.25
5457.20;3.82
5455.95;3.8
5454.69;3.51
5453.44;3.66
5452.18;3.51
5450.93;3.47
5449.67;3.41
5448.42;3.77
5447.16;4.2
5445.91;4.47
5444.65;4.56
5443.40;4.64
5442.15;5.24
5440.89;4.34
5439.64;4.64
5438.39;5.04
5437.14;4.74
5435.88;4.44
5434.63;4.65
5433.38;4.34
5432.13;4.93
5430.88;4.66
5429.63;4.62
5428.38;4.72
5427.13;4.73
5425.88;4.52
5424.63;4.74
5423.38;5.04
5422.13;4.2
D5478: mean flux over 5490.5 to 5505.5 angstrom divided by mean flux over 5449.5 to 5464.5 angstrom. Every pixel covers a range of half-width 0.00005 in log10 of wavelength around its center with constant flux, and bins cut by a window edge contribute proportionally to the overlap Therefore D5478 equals 1.24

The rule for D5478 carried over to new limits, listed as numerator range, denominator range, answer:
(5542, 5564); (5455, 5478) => 1.11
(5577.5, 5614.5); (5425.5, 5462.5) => 1.26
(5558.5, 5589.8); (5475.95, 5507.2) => 1.05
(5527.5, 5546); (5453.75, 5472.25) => 1.24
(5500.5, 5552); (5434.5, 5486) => 1.15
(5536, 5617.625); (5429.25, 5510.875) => 1.14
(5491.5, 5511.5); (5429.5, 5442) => 1.05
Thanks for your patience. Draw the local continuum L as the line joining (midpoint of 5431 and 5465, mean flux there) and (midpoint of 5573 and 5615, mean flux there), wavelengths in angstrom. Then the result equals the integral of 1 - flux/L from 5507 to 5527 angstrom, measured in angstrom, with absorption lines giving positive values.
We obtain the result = -0.2 angstrom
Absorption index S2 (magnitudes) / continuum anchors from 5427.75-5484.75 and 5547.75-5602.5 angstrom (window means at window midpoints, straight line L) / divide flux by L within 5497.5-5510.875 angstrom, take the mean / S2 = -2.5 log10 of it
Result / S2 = -0.08 mag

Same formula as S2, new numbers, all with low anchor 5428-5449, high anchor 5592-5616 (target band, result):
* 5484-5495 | 0.05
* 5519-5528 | 0.01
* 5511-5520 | 0.08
